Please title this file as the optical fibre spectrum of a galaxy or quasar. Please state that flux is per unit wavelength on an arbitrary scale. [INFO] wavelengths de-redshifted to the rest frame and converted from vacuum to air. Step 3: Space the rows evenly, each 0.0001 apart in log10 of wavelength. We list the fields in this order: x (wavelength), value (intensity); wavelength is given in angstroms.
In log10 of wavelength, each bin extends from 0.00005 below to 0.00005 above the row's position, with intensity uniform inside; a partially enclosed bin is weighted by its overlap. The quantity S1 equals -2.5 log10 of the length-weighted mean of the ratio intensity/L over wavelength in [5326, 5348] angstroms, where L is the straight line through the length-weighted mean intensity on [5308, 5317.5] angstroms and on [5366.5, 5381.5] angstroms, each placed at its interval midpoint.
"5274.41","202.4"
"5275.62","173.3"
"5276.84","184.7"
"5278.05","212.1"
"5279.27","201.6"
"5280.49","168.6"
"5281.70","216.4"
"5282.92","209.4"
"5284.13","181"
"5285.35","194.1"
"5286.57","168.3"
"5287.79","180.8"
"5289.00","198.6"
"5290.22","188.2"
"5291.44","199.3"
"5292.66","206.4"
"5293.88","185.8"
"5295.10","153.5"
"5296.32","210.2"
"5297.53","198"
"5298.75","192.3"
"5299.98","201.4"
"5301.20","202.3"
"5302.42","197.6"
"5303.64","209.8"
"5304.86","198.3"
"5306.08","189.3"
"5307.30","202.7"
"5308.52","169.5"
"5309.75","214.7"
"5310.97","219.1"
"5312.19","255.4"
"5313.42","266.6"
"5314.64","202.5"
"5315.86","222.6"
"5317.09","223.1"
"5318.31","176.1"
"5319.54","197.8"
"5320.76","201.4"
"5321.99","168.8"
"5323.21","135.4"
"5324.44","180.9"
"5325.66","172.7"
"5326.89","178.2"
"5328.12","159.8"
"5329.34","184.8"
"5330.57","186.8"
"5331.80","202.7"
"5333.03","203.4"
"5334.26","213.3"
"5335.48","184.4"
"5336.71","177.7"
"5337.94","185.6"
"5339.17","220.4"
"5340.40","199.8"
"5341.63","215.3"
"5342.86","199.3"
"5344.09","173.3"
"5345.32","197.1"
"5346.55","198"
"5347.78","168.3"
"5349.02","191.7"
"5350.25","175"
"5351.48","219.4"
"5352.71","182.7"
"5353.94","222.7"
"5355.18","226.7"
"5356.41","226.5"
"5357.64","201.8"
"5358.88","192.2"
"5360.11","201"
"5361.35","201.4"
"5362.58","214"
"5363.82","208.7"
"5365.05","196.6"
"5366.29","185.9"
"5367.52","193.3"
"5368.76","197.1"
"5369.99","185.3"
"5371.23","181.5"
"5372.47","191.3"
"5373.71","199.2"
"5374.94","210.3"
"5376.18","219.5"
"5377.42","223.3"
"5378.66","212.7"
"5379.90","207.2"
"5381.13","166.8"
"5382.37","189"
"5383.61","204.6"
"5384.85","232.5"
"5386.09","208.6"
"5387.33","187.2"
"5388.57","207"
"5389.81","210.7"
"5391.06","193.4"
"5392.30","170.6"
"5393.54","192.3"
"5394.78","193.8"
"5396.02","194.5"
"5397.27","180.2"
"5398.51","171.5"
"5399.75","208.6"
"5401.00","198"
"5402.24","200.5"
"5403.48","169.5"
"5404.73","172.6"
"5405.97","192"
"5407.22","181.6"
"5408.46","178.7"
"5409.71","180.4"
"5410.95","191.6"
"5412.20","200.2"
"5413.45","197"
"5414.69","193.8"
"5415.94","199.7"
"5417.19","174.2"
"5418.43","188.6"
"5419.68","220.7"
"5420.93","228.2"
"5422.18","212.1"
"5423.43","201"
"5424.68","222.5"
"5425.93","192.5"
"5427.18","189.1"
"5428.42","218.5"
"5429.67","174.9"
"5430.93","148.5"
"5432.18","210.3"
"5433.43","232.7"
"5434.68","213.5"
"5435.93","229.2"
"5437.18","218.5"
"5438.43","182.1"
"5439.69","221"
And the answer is 0.11 mag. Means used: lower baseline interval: 222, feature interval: 192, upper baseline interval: 199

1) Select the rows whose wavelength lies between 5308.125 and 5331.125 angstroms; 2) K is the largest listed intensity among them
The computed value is 266.6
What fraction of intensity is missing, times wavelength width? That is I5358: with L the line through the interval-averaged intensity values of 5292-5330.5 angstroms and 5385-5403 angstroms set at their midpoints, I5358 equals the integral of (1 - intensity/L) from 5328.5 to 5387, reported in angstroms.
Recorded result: -1.2 angstroms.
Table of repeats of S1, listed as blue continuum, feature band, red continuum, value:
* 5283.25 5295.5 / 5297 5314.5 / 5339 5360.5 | -0.10 mag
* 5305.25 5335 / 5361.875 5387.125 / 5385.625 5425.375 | -0.03 mag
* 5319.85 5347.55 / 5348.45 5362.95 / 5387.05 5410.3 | -0.09 mag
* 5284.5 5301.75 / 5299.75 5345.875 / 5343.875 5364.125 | -0.01 mag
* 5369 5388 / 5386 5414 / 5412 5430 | 0.06 mag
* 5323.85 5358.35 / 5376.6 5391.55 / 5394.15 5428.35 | -0.05 mag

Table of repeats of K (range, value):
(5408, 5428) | 228.2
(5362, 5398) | 232.5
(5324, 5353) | 220.4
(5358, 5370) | 214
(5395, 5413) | 208.6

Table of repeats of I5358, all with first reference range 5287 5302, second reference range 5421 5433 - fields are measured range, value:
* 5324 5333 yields 0.6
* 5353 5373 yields -0.6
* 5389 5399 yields 0.4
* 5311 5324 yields -0.8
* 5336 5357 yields -0.4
